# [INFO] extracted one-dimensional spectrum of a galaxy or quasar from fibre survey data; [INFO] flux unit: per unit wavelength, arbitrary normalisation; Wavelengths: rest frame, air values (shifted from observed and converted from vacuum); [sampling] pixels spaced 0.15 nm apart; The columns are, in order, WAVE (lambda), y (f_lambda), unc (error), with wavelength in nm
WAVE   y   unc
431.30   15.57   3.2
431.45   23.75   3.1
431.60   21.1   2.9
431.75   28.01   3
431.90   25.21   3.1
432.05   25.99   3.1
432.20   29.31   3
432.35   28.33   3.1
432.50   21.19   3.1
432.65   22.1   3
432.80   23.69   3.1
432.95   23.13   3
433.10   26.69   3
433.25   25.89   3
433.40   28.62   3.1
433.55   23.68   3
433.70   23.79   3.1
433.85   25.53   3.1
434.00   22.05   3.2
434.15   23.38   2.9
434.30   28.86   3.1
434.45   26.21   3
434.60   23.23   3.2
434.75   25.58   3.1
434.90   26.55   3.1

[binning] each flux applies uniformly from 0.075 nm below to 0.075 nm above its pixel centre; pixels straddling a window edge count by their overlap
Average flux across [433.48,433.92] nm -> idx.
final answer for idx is 24.3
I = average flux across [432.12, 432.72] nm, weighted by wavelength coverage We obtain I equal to 25.3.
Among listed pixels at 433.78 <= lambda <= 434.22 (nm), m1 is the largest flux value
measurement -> 25.53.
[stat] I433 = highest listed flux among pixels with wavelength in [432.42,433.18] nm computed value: 26.69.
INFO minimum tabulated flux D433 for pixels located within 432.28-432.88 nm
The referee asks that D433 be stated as 21.19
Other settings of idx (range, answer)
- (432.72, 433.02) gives 23.4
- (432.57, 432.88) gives 22.9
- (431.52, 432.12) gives 25.1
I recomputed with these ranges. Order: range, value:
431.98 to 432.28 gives 27.7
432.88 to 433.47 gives 26.1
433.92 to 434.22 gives 22.8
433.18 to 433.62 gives 26.1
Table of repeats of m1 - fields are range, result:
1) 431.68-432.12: 28.01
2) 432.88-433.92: 28.62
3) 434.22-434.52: 28.86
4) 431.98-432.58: 29.31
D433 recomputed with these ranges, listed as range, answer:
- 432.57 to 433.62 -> 22.1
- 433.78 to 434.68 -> 22.05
